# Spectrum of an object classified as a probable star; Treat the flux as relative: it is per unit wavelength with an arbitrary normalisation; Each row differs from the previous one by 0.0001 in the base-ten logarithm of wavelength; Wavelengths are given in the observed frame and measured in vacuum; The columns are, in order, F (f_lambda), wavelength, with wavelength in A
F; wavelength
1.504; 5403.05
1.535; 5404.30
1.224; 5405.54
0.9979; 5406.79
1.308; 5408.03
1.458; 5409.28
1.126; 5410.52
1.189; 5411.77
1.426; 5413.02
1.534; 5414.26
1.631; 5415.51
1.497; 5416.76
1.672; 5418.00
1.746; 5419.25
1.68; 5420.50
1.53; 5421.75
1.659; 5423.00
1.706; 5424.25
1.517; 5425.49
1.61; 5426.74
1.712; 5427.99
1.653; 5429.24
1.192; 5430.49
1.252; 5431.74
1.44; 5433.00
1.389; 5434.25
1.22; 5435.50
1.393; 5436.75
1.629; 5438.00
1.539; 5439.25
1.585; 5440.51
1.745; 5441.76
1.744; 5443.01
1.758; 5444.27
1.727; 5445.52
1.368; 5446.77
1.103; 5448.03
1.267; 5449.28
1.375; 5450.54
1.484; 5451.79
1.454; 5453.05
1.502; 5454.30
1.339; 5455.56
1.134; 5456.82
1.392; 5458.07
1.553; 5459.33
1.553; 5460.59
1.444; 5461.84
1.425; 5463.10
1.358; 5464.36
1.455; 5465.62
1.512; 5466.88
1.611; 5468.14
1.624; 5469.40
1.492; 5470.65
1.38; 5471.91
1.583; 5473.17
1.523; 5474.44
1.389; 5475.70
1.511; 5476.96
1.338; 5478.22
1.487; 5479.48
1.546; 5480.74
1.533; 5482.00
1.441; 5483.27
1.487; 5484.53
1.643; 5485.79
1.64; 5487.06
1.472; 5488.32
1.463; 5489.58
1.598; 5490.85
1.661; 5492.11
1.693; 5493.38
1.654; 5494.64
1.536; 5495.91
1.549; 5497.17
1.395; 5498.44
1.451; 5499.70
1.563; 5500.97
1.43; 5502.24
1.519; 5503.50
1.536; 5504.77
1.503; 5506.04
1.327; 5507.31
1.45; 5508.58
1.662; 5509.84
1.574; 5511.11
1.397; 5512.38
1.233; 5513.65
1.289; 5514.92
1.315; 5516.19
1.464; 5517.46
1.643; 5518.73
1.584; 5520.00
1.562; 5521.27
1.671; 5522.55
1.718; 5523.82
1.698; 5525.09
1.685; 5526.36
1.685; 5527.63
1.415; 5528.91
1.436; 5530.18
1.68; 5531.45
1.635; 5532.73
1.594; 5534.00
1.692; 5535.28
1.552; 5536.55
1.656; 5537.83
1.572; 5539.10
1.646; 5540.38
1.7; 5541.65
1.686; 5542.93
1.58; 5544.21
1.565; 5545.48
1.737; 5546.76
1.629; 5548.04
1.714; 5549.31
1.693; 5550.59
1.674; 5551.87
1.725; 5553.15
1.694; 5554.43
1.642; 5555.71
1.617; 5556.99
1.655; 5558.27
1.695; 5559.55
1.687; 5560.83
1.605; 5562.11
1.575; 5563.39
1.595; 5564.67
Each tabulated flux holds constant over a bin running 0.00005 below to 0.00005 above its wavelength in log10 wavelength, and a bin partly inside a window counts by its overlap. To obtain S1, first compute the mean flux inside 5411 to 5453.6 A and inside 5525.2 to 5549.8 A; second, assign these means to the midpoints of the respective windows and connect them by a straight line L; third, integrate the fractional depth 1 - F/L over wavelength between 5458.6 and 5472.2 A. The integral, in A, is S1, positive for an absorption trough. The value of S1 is 0.5 A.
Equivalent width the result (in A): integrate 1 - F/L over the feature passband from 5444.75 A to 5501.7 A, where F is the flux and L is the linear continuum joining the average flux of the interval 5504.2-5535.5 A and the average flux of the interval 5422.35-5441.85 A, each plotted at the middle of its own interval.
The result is 1.4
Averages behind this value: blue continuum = 1.51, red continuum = 1.54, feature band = 1.48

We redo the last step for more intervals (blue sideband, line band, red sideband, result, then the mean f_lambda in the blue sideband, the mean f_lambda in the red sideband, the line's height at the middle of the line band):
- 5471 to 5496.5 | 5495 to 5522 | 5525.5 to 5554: 1.67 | 1.53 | 1.64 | 1.58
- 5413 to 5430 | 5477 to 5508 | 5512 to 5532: 0.74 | 1.62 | 1.53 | 1.56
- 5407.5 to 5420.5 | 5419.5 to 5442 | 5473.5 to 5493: -0.66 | 1.47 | 1.52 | 1.48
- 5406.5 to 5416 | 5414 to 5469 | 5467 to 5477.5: -3.02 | 1.34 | 1.51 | 1.43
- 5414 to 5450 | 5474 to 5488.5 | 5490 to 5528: 0.30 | 1.53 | 1.53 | 1.53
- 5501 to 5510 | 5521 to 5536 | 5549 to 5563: -0.52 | 1.49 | 1.67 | 1.57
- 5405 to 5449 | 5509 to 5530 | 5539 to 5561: 1.10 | 1.48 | 1.66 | 1.62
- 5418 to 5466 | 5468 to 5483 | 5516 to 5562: 0.43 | 1.49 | 1.63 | 1.54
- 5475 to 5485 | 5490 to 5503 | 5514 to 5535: -0.42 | 1.47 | 1.56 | 1.5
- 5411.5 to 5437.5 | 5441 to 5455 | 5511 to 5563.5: 0.26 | 1.51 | 1.6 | 1.53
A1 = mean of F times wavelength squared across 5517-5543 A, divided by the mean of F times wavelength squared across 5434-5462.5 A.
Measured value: 1.14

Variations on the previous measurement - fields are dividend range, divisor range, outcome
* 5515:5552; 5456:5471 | 1.13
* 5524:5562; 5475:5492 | 1.11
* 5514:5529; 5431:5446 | 1.05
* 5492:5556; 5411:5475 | 1.09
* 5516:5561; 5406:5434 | 1.15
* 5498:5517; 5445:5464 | 1.05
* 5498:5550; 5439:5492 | 1.07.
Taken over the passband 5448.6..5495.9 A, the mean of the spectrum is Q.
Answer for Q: 1.49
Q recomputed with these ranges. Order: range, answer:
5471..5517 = 1.49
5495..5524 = 1.49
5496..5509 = 1.48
